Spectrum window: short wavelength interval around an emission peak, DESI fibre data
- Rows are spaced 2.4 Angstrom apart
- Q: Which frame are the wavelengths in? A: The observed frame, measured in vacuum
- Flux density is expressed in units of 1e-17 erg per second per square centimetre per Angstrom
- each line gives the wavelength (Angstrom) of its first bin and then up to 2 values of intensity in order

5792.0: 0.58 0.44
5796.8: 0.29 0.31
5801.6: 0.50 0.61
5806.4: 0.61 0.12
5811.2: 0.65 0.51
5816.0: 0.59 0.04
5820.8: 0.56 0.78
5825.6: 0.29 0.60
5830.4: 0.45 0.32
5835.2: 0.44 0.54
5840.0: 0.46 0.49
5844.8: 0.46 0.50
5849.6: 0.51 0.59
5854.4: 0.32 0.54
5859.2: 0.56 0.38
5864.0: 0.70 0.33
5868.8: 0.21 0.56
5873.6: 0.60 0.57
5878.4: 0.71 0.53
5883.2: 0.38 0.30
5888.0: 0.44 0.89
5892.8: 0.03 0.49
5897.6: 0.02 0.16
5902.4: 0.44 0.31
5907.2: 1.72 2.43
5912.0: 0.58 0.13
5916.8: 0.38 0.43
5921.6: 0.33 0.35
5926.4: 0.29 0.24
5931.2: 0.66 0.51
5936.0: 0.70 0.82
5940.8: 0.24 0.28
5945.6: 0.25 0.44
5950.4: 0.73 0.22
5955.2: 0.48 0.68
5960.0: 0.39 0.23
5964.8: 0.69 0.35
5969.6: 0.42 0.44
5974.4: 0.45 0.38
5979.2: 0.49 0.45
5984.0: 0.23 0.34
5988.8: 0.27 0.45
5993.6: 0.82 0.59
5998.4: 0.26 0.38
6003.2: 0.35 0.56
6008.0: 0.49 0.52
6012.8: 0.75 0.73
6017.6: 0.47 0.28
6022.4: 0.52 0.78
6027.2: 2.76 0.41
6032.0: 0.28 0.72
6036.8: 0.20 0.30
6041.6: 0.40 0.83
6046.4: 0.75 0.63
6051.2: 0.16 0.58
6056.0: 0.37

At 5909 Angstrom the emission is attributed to H-beta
